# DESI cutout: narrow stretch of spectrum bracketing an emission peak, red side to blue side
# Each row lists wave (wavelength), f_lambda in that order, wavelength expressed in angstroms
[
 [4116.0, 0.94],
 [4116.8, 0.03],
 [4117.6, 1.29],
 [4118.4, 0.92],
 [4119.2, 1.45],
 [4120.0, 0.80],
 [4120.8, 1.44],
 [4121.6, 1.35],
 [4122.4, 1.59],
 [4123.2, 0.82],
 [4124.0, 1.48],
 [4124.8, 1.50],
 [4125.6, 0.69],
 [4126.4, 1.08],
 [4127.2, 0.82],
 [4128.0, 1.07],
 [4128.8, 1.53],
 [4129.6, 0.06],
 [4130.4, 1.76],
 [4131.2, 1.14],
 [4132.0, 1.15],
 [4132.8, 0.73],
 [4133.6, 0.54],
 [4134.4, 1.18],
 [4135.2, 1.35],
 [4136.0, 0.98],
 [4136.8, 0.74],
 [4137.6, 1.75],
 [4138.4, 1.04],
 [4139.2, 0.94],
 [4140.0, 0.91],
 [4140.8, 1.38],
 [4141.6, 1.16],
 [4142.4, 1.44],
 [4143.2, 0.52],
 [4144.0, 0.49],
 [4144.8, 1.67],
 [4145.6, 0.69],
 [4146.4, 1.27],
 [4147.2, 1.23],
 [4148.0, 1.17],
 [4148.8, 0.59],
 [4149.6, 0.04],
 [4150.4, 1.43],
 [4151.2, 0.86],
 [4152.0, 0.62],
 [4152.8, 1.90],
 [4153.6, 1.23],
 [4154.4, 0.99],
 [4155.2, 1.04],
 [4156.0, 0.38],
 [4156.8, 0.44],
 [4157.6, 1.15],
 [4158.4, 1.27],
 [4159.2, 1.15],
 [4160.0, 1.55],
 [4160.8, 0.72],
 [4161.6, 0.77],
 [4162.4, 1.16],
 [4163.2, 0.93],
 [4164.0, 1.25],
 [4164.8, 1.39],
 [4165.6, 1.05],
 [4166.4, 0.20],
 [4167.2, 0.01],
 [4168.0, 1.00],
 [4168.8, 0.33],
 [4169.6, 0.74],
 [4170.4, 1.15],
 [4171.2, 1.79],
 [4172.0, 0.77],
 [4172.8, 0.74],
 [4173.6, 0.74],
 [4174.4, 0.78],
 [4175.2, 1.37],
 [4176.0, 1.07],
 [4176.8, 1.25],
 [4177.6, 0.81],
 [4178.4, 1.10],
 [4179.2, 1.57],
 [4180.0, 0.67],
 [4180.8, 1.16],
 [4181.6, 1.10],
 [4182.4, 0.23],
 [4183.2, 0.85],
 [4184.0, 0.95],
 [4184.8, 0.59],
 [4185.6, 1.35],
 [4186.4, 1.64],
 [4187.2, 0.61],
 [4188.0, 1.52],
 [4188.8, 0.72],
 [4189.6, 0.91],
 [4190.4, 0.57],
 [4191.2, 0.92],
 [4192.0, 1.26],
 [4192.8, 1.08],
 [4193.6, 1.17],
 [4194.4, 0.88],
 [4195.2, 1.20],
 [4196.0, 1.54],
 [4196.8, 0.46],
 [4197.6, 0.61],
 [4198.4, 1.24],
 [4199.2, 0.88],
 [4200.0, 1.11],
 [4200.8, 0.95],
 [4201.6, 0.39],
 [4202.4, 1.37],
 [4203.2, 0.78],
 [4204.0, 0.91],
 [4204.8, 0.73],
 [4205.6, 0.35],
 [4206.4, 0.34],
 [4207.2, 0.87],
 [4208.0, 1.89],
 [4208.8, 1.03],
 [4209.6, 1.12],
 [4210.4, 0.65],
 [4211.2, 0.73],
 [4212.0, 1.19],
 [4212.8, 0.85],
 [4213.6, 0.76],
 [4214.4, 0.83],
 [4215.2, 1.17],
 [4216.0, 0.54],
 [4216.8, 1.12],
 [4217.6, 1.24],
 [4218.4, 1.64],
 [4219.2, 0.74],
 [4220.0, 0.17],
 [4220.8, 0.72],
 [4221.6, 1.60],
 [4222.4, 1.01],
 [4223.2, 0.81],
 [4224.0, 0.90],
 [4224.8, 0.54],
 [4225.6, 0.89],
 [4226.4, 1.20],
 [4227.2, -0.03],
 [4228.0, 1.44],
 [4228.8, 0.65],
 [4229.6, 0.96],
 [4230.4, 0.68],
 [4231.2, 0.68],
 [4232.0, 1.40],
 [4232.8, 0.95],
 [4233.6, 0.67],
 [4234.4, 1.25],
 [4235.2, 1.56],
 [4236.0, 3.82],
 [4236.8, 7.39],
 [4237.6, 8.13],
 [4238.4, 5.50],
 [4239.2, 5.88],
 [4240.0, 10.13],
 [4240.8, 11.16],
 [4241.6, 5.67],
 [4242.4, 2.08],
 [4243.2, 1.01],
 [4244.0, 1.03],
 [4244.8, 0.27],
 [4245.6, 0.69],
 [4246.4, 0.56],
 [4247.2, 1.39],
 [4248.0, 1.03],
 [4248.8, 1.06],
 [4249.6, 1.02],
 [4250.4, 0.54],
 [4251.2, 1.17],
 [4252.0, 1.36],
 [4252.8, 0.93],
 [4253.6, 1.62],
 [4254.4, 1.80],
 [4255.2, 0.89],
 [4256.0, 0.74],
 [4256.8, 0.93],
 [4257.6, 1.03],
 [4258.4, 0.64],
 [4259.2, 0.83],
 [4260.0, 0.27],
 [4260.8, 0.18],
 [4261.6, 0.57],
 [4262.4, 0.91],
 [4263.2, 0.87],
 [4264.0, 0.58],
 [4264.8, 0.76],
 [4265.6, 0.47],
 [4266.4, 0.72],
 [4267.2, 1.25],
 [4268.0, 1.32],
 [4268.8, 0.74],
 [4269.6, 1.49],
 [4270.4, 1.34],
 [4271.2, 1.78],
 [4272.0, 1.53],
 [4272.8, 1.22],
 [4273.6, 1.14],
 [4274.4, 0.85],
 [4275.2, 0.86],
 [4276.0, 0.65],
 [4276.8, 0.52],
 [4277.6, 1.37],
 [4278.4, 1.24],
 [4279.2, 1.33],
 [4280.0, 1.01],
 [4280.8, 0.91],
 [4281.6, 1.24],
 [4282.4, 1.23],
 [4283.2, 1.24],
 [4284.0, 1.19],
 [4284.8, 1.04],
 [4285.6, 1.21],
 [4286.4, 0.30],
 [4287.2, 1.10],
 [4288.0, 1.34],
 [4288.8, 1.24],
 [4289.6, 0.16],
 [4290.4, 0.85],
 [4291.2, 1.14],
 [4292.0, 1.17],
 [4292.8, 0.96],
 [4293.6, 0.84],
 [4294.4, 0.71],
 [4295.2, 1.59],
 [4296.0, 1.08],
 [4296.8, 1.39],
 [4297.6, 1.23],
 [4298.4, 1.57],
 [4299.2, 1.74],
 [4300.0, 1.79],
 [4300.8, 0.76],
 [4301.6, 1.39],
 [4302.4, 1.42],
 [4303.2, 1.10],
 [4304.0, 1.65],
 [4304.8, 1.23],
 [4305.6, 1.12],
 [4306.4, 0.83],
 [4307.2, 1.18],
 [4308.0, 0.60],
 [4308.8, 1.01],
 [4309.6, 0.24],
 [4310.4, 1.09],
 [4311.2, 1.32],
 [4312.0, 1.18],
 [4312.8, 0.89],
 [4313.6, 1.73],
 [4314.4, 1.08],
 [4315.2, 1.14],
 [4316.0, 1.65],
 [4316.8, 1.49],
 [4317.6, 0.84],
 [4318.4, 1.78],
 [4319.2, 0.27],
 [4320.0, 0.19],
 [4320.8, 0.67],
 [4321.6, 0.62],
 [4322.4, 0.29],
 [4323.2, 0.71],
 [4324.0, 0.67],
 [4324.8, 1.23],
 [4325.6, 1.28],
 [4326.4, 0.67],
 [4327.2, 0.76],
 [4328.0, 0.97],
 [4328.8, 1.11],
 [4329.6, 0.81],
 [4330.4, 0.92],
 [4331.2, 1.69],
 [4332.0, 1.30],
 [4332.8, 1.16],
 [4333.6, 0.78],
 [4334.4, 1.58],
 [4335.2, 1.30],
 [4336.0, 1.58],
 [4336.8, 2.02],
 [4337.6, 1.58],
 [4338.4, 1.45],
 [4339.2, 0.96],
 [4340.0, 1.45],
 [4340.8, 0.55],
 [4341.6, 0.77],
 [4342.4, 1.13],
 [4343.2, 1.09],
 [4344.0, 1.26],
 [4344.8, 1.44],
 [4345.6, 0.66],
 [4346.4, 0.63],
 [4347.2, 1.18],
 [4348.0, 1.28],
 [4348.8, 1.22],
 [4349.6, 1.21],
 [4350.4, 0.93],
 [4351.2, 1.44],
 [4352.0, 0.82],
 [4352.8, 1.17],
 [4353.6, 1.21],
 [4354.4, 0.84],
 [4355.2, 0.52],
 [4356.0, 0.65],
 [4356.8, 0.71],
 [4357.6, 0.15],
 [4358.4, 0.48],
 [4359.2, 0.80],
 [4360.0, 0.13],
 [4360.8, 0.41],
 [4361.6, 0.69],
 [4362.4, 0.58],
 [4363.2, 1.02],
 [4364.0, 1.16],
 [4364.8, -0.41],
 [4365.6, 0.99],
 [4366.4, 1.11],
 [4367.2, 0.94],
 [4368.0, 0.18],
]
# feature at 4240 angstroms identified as [O II]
